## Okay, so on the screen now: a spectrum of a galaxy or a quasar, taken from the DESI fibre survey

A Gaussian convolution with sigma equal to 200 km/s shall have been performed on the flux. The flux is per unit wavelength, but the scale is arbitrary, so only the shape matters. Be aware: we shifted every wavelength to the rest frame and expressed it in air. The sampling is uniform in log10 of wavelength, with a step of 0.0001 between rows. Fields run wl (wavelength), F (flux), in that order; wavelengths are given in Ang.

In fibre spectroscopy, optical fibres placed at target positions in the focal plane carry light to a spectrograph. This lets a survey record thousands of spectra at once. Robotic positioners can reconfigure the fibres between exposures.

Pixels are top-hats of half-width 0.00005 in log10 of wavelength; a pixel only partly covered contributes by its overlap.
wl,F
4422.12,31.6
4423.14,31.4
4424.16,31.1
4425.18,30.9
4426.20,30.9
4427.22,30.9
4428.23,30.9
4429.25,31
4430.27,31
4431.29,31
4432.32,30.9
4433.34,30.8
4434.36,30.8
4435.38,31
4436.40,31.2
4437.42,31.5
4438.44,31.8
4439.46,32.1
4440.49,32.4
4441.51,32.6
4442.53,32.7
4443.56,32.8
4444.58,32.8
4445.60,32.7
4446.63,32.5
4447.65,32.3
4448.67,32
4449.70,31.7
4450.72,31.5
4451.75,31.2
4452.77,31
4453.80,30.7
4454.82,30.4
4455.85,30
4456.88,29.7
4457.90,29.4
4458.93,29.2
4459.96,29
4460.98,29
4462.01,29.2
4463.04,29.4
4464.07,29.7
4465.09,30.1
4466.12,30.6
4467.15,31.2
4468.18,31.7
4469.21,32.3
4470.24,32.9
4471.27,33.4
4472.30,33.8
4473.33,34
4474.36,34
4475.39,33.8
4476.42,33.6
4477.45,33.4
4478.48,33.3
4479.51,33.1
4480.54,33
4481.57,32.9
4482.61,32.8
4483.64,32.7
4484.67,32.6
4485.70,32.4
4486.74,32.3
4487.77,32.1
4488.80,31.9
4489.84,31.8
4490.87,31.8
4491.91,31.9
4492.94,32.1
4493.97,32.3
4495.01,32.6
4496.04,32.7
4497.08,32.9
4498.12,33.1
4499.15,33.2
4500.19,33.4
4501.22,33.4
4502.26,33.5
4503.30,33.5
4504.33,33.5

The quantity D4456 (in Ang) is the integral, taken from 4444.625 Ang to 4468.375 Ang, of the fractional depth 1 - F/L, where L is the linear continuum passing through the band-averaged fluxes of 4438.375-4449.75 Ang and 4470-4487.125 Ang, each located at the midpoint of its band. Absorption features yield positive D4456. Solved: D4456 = 1.5 Ang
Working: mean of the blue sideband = 32.4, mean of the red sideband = 33.2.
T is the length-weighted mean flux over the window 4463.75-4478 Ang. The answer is 32.5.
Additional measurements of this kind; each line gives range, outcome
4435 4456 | 31.8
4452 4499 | 31.8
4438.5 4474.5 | 31.4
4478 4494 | 32.4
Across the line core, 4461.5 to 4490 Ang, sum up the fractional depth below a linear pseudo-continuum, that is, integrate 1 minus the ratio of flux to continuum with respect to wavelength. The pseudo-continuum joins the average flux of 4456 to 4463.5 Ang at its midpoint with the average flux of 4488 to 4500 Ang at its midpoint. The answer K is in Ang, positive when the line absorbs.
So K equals -1.4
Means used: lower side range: 29.3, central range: 32.3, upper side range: 32.4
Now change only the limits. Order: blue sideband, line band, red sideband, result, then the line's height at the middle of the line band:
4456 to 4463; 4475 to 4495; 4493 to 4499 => -0.60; 31.7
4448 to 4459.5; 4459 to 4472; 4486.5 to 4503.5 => 0.20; 31.2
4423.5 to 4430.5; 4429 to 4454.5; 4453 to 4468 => -0.99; 30.5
